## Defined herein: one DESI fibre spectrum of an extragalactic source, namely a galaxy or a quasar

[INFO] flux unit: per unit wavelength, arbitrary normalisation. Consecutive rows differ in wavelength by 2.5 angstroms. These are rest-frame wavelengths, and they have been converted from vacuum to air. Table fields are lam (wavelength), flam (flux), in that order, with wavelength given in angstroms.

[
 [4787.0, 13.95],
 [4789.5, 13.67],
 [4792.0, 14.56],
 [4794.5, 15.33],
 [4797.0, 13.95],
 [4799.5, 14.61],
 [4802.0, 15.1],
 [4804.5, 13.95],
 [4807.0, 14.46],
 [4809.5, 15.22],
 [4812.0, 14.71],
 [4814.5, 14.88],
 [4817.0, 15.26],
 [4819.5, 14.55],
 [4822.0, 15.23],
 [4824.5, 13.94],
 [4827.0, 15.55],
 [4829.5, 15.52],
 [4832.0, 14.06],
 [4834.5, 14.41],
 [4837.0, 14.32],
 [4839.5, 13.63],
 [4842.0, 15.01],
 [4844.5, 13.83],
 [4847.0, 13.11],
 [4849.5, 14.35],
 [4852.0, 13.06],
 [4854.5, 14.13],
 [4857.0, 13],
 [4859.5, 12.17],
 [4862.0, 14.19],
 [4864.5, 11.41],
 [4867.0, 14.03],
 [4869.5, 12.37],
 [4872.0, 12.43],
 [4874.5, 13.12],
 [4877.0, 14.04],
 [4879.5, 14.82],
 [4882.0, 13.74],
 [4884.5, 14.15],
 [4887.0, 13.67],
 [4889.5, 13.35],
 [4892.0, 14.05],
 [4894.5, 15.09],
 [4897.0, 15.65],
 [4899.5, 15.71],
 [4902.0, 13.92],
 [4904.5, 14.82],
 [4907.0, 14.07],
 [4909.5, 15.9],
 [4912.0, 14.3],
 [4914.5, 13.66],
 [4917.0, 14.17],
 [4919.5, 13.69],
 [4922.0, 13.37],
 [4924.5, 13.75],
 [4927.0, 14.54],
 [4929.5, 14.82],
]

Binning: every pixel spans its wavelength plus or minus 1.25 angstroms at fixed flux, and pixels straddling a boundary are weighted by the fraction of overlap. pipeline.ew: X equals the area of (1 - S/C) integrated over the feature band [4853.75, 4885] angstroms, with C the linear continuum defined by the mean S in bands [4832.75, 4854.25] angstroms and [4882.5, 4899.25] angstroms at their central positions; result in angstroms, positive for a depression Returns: 1.9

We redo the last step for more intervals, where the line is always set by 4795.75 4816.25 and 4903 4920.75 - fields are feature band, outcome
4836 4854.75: 0.79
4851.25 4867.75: 1.57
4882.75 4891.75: 0.42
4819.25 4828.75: -0.20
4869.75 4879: 0.78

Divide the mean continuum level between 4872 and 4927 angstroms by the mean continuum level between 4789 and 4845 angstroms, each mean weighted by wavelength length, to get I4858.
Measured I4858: 0.97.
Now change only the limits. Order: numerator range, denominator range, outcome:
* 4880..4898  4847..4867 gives 1.08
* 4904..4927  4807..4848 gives 0.97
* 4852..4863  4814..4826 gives 0.90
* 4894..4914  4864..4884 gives 1.11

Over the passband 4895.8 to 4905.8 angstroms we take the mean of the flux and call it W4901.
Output 15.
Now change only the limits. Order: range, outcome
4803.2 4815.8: 14.6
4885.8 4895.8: 14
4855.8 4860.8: 12.6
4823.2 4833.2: 14.8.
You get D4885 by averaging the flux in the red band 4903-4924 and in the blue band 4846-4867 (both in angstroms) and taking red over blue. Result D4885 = 1.08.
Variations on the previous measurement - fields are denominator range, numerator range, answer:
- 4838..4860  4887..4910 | 1.07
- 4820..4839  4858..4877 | 0.88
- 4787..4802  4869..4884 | 0.94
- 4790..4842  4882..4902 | 0.99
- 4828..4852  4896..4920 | 1.03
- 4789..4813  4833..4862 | 0.94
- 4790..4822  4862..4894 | 0.92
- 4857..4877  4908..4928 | 1.10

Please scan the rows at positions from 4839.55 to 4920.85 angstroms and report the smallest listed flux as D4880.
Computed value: 11.41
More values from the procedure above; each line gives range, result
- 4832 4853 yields 13.06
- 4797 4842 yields 13.63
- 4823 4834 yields 13.94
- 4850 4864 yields 12.17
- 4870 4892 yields 12.43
